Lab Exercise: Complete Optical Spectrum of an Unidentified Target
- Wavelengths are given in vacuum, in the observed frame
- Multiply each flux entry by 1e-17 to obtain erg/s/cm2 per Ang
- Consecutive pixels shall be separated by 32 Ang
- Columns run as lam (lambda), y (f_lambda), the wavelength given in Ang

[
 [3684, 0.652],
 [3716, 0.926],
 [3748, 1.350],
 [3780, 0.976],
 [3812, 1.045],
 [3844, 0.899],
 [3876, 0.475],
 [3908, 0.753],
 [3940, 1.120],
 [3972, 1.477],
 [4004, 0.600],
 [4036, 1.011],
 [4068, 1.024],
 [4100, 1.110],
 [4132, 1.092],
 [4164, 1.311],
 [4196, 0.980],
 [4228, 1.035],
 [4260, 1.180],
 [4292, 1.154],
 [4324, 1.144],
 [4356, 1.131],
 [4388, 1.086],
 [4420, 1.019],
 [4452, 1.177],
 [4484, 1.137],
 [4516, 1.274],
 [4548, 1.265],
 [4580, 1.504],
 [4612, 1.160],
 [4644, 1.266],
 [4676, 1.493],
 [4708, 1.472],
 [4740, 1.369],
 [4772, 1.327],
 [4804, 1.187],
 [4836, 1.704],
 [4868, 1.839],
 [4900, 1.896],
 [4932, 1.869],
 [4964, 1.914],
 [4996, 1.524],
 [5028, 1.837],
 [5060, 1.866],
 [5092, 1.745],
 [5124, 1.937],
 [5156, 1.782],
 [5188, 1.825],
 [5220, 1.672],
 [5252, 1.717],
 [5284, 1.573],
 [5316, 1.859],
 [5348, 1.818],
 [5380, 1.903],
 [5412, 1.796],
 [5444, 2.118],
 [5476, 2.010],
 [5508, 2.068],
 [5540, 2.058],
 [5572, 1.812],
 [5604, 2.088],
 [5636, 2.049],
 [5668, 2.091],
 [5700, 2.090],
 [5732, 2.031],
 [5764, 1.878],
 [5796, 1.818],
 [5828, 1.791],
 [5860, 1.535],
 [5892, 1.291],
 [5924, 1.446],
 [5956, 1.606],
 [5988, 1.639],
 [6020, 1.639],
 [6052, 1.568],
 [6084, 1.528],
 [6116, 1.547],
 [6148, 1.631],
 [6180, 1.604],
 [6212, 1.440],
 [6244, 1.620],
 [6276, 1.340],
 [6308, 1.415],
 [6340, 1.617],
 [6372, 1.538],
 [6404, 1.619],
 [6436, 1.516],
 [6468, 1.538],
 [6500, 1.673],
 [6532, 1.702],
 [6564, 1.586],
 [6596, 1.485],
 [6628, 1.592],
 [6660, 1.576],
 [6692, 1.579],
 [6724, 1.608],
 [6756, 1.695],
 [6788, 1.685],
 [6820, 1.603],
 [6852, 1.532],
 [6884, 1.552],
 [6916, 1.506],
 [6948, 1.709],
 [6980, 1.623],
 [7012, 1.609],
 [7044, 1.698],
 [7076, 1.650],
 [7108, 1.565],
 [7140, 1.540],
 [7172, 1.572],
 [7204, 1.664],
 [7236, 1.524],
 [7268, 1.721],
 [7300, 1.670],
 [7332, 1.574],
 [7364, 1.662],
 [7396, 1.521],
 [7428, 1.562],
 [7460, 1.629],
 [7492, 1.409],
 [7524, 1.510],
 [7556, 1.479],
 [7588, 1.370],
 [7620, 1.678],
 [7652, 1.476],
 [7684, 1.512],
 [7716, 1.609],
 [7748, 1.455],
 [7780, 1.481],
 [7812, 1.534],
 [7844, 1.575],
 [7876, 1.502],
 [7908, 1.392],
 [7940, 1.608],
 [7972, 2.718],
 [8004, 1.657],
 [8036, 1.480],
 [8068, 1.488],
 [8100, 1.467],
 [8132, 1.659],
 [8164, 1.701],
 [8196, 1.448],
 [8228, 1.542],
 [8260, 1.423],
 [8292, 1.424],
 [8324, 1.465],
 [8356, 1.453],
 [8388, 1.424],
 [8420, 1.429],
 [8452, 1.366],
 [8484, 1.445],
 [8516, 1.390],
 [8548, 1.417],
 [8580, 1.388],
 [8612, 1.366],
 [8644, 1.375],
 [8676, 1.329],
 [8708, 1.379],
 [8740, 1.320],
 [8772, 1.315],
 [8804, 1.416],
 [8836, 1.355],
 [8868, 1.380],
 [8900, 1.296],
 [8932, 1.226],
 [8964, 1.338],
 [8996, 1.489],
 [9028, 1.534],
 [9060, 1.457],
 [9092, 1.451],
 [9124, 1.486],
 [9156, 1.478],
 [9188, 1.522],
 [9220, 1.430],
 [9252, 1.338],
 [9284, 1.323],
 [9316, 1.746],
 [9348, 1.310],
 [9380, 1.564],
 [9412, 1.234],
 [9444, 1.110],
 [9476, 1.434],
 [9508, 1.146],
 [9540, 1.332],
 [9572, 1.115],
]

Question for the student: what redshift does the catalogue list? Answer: 0.213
